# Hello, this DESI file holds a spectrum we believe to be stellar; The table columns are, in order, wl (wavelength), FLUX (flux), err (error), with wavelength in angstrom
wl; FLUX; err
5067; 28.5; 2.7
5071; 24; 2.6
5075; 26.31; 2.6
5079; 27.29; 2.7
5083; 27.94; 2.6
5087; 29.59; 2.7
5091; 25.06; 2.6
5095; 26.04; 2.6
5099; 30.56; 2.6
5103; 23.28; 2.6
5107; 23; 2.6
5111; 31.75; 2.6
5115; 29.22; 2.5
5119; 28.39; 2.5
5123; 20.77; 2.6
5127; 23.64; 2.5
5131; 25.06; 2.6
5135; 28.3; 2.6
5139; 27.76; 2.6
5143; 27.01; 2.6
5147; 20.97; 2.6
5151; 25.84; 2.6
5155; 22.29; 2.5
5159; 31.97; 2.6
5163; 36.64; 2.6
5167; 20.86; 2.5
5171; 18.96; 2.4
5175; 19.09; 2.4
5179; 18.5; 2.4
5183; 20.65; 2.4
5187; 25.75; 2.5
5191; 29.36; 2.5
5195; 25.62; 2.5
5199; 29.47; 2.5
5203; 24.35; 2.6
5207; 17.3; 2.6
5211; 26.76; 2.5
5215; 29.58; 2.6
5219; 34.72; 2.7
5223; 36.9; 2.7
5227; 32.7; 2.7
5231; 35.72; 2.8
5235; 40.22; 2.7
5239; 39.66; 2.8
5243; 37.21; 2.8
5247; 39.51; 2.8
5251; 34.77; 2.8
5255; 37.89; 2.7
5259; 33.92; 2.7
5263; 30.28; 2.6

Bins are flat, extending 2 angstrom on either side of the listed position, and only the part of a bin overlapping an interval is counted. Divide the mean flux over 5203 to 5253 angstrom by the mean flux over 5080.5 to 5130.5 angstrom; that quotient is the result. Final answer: 1.3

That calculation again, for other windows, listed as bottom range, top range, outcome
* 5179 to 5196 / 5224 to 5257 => 1.52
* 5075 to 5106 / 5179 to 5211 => 0.91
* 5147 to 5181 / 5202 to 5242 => 1.33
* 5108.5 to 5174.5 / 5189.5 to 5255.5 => 1.24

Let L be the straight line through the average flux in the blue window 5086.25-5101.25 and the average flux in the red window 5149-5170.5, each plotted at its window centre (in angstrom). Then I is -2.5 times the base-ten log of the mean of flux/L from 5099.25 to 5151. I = 0.05 mag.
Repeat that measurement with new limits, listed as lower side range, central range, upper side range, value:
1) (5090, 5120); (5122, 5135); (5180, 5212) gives 0.103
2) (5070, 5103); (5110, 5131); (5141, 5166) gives 0.029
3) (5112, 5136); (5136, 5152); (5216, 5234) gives 0.091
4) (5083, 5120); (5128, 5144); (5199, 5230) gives 0.045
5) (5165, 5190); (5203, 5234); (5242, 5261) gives -0.020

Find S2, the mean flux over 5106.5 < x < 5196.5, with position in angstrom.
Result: 25.3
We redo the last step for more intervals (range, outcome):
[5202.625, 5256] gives 33.6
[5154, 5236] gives 27.4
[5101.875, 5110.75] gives 24.8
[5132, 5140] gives 27.7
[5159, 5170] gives 28.4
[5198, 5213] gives 24.1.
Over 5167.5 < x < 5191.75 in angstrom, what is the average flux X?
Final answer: 21.6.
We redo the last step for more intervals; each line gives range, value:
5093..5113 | 26.9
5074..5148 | 26.5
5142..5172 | 25.7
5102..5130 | 25.8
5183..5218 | 26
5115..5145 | 26.1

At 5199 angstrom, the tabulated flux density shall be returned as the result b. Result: 29.47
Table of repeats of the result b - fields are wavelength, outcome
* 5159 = 31.97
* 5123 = 20.77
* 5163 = 36.64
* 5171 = 18.96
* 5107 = 23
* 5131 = 25.06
